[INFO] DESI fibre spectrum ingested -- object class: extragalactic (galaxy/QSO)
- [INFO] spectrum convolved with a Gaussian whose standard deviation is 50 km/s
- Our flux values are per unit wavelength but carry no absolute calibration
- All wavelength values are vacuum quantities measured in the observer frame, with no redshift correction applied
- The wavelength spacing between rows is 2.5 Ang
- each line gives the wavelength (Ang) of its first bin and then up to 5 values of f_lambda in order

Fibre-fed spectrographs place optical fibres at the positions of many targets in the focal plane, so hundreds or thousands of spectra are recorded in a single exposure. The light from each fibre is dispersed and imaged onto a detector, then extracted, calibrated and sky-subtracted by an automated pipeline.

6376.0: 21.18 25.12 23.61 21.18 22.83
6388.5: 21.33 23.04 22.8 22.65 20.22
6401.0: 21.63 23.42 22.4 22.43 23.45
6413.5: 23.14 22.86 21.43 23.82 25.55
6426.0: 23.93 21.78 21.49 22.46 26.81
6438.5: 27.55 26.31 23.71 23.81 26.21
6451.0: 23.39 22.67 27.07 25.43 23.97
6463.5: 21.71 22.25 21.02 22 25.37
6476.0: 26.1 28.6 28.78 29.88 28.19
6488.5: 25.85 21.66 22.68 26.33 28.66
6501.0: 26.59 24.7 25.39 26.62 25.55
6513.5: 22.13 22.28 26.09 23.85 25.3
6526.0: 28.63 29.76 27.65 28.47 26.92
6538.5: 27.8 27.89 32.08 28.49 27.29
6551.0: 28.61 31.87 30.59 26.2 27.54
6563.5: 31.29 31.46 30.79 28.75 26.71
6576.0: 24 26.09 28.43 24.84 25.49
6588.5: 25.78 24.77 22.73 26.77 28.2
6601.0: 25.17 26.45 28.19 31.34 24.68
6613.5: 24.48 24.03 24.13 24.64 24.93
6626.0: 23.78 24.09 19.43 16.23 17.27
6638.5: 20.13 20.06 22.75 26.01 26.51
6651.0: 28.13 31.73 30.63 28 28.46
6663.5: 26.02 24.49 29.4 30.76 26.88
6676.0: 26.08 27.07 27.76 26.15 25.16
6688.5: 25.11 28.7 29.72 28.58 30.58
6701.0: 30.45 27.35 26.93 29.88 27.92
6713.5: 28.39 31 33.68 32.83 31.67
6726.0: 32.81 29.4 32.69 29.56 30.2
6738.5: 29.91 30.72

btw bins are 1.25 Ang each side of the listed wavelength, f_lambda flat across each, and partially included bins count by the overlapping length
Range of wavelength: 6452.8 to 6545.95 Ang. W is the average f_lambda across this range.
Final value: 25.9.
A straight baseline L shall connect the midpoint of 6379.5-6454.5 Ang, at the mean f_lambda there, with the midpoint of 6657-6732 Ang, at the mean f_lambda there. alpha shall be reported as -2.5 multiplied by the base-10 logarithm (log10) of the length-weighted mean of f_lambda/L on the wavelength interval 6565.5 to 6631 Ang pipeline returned 0.04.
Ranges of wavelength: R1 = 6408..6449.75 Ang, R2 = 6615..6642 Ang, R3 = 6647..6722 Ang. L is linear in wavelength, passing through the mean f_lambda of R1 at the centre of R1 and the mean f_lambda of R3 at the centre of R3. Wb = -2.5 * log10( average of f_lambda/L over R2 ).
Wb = 0.26 mag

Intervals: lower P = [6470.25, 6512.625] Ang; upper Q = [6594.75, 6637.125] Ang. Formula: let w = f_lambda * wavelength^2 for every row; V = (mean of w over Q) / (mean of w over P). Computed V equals 1.0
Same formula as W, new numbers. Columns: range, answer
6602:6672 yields 25.2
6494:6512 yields 26.1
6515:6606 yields 27.4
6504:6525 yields 24.7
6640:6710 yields 27.5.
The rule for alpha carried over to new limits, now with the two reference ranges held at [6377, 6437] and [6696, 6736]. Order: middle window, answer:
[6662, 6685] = 0.08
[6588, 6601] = 0.07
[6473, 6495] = -0.07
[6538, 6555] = -0.12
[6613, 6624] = 0.15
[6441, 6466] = -0.01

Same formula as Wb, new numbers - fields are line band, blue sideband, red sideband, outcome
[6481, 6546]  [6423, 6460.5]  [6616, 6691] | -0.07 mag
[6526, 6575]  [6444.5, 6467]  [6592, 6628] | -0.16 mag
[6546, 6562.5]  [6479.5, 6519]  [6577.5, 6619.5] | -0.11 mag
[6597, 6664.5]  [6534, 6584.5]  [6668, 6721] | 0.14 mag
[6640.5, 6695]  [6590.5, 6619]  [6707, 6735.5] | 0.06 mag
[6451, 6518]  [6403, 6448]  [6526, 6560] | 0.05 mag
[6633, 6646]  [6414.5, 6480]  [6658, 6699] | 0.32 mag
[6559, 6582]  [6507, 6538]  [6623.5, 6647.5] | -0.17 mag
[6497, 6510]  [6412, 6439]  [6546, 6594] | -0.02 mag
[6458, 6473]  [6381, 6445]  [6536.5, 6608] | 0.09 mag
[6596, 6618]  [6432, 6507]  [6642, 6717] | 0.02 mag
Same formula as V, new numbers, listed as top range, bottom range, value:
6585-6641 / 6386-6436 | 1.13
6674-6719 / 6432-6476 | 1.25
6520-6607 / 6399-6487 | 1.18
